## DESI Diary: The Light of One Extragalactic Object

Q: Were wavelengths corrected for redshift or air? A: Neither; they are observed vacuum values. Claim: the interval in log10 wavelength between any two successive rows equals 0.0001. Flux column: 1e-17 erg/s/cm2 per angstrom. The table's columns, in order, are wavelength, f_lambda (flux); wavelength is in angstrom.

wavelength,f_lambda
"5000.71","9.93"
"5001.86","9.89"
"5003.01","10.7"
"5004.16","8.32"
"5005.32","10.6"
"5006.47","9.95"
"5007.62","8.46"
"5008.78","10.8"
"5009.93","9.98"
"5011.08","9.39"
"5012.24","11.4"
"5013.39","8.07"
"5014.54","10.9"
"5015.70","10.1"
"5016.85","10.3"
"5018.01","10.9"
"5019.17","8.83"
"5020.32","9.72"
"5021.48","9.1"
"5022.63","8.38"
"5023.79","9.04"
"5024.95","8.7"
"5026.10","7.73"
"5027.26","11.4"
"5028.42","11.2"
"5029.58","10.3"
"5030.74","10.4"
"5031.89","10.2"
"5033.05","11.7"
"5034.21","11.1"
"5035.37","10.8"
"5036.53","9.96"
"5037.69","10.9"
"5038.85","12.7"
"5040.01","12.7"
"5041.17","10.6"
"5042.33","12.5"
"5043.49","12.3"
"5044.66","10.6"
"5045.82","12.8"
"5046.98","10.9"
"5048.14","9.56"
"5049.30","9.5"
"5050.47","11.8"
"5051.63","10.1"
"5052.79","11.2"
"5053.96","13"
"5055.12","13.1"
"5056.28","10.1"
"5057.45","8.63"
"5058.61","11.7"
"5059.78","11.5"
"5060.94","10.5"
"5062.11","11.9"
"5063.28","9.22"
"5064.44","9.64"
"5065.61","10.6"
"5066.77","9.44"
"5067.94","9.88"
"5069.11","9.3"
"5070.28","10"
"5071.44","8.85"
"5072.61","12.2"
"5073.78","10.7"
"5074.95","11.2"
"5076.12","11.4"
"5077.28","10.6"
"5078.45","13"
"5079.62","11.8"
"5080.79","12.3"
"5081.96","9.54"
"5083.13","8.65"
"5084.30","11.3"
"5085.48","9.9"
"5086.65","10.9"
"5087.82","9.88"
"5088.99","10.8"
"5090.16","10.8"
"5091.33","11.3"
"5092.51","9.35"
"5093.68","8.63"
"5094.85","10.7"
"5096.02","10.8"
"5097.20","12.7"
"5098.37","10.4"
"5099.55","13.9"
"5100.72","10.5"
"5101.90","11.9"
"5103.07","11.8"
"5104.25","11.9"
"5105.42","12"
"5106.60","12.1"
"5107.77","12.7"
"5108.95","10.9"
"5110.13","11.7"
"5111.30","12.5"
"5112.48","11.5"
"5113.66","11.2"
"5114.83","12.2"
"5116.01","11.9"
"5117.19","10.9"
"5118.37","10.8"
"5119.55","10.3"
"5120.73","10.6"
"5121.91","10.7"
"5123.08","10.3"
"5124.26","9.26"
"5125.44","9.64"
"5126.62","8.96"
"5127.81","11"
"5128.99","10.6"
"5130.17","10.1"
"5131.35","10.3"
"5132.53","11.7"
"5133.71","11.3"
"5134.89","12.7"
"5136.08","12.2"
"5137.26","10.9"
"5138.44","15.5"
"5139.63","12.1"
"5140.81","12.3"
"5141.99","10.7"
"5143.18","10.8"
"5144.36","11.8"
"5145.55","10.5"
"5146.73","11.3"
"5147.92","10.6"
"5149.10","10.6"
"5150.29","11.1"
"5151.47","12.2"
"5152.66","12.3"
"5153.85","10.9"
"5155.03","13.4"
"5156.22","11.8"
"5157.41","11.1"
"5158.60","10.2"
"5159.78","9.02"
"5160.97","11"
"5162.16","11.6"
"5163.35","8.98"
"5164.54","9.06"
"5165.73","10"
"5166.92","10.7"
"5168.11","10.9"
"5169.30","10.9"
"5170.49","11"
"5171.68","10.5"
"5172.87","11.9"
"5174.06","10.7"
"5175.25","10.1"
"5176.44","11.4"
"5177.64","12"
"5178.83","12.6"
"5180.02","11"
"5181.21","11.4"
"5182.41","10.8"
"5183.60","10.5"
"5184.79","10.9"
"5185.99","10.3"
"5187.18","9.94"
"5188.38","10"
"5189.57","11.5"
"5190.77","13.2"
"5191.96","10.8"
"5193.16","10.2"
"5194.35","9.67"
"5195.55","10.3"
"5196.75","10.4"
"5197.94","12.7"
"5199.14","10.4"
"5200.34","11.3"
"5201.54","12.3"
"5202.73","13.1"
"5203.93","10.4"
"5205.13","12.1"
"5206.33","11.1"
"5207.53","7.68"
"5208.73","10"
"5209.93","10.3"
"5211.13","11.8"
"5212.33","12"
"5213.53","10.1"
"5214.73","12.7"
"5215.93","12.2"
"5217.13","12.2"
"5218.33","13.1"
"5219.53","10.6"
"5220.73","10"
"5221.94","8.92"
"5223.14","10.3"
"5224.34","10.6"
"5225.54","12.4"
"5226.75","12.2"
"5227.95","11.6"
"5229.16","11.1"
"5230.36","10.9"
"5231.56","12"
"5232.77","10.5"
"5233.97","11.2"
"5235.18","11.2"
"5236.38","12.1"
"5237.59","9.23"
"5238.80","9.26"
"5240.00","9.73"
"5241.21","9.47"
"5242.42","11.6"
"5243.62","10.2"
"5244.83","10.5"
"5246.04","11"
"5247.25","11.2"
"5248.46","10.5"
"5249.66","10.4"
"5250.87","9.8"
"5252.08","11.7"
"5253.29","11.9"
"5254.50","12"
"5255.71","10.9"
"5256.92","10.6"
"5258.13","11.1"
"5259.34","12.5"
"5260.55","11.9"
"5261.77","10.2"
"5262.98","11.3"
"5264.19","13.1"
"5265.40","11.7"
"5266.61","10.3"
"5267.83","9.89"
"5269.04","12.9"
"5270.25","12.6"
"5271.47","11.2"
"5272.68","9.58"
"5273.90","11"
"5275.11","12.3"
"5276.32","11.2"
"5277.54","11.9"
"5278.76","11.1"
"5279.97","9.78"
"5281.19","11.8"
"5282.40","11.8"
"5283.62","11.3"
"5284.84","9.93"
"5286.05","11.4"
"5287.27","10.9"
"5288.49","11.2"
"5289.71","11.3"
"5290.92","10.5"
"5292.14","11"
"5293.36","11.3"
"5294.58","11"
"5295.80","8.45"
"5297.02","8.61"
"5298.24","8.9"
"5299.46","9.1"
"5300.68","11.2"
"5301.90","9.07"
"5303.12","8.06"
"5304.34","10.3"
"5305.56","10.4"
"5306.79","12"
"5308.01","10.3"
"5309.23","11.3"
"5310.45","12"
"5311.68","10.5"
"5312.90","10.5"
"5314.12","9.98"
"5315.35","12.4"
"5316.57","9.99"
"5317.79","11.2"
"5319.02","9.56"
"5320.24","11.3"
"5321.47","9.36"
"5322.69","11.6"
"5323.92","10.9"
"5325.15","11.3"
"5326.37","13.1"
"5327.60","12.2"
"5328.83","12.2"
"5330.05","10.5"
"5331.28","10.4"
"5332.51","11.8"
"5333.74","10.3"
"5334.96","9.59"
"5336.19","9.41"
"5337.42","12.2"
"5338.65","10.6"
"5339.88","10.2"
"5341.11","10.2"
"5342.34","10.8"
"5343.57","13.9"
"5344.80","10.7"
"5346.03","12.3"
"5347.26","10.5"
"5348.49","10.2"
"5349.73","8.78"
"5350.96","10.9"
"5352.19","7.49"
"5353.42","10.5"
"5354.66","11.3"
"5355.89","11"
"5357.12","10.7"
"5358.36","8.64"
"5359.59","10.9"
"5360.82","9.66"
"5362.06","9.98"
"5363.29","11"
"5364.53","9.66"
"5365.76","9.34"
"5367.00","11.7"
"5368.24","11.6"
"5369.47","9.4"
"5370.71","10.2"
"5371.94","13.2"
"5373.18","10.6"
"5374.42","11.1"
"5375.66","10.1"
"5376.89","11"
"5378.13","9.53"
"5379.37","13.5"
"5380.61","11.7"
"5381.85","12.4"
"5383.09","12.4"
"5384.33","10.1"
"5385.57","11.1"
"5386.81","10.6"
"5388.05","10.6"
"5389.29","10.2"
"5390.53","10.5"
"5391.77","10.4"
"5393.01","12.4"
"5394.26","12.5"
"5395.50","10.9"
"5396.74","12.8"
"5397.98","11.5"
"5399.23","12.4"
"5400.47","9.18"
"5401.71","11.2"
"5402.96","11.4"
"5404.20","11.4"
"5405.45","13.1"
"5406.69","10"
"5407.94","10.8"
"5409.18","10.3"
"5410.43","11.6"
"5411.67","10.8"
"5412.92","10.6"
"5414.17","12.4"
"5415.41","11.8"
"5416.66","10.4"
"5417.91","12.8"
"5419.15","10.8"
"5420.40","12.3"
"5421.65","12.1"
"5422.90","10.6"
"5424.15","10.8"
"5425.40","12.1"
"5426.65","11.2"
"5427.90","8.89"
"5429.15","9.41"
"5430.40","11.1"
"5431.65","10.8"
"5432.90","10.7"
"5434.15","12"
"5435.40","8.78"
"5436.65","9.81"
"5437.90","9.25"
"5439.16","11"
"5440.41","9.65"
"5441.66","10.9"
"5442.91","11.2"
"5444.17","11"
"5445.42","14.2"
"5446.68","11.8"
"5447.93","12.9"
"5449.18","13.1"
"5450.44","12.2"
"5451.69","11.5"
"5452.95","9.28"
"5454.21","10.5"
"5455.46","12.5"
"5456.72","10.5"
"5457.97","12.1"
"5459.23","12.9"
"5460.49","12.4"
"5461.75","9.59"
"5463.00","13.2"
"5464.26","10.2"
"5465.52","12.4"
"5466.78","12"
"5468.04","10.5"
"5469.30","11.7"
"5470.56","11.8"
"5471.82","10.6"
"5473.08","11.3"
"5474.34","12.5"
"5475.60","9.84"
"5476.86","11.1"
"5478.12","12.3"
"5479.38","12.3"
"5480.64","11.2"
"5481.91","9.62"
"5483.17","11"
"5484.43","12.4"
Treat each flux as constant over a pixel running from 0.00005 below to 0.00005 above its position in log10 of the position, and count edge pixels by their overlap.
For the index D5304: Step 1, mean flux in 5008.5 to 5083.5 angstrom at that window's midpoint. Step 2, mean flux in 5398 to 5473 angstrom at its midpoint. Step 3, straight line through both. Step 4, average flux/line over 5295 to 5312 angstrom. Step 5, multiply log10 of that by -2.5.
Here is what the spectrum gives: 0.10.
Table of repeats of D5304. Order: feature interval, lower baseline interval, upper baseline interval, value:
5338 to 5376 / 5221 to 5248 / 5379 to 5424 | 0.064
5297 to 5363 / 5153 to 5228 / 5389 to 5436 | 0.050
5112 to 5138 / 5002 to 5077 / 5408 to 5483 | -0.027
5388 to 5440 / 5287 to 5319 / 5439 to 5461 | 0.030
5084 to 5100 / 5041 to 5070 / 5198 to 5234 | 0.012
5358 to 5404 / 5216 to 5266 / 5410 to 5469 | 0.021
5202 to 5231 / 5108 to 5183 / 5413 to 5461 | -0.002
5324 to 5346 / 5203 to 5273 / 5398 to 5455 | -0.008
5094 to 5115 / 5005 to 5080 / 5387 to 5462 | -0.101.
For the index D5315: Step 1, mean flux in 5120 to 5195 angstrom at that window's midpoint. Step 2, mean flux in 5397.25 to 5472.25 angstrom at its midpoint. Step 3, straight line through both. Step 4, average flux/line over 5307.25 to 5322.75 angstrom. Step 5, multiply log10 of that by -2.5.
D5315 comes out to 0.04 mag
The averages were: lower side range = 11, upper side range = 11.2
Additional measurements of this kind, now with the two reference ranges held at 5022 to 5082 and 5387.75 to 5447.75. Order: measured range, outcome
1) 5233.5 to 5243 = 0.049 mag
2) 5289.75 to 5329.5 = 0.038 mag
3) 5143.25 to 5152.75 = -0.036 mag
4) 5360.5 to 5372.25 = 0.053 mag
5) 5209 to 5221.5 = -0.050 mag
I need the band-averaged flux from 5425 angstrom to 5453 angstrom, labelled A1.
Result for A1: 11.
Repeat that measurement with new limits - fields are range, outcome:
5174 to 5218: 11.1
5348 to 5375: 10.4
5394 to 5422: 11.4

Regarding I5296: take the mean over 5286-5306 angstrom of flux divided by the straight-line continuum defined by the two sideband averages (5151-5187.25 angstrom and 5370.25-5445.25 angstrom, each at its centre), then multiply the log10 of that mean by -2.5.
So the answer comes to 0.092 mag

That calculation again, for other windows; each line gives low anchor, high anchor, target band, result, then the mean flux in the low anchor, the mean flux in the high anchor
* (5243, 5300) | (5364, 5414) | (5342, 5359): 0.05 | 11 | 11.1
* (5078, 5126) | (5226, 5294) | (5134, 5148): -0.07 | 11.1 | 11.1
